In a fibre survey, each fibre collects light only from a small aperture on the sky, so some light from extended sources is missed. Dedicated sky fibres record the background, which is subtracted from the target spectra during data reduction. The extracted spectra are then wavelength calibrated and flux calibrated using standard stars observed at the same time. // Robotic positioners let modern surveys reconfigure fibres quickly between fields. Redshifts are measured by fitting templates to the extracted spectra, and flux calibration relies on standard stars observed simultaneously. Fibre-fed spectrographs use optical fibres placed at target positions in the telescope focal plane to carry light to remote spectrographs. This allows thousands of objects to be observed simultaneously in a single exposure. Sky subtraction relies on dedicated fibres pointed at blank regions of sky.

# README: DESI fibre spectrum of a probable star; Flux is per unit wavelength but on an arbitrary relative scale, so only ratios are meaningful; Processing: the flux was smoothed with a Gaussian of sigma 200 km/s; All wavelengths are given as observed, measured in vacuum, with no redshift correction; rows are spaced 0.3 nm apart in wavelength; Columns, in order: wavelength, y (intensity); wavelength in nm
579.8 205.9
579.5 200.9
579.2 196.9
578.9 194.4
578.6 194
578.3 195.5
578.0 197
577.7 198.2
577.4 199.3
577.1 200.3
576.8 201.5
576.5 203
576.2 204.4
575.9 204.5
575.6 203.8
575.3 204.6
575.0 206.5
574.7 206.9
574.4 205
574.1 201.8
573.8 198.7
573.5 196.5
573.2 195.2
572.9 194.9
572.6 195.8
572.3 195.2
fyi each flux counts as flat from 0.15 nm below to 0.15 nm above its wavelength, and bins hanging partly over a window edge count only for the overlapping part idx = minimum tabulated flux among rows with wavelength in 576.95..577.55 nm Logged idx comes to 199.3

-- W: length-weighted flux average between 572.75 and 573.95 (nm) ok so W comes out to 196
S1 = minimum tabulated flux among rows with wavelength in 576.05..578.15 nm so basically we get 197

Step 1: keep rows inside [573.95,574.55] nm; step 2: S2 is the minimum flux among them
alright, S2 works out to 201.8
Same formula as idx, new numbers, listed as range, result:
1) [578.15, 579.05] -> 194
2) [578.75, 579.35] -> 194.4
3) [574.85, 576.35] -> 203.8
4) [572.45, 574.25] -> 194.9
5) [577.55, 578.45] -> 195.5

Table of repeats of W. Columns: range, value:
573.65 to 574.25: 200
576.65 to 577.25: 201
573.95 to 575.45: 205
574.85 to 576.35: 205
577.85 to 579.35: 196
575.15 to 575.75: 204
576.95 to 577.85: 199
